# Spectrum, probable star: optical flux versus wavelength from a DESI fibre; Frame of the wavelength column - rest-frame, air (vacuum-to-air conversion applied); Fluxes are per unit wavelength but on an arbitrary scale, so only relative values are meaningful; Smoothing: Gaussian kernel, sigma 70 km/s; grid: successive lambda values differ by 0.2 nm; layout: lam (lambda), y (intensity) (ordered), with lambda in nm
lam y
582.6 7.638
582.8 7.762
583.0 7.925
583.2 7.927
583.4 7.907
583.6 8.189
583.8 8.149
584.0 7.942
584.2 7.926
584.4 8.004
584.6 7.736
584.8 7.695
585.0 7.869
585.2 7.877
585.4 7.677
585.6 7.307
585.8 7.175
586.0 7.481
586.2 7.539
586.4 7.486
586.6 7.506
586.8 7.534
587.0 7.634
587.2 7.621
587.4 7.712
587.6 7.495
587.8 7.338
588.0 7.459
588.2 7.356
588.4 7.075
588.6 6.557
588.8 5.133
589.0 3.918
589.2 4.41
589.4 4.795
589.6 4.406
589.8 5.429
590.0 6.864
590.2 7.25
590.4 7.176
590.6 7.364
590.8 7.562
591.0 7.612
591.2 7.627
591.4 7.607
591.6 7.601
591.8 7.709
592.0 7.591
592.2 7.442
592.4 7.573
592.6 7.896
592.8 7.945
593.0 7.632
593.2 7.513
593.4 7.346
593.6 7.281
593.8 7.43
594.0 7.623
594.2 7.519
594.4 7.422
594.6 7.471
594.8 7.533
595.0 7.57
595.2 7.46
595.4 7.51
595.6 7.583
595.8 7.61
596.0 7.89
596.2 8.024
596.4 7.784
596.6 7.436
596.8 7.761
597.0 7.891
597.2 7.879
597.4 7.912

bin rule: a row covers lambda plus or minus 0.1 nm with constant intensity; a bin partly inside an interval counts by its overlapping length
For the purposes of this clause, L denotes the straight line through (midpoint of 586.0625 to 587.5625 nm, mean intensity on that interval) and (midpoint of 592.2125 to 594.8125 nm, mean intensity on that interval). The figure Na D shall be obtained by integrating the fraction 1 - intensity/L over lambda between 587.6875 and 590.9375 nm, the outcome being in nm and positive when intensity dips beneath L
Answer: 0.553 nm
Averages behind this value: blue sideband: 7.57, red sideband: 7.55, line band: 6.28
